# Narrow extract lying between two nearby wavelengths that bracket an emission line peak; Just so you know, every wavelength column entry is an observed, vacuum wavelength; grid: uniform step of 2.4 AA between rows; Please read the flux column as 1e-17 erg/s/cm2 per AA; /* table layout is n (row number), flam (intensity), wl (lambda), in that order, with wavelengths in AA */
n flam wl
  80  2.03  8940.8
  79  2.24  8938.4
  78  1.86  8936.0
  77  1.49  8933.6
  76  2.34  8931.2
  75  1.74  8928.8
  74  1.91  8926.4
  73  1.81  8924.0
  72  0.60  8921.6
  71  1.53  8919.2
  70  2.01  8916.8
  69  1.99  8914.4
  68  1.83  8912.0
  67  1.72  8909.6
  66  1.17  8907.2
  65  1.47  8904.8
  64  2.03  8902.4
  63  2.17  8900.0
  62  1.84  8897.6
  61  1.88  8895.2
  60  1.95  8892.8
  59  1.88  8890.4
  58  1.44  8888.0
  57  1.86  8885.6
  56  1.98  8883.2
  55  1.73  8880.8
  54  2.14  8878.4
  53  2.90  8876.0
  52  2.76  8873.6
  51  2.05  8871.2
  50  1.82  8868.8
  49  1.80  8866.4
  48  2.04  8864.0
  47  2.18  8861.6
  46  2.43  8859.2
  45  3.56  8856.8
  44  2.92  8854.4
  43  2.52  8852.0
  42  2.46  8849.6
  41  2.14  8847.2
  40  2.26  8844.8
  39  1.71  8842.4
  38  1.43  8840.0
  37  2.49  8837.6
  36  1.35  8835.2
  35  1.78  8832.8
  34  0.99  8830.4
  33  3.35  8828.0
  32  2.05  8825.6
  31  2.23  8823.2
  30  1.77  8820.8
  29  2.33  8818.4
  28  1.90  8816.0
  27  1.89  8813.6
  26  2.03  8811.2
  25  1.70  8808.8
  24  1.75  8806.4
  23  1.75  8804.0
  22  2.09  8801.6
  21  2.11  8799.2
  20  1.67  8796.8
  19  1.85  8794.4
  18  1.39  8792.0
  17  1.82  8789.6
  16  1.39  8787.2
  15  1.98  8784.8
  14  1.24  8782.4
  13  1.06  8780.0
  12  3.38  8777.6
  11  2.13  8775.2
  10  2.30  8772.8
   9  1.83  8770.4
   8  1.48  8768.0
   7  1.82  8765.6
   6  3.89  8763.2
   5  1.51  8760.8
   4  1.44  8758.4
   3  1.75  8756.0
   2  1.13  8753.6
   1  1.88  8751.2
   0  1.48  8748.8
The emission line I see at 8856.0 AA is [S II] 6716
